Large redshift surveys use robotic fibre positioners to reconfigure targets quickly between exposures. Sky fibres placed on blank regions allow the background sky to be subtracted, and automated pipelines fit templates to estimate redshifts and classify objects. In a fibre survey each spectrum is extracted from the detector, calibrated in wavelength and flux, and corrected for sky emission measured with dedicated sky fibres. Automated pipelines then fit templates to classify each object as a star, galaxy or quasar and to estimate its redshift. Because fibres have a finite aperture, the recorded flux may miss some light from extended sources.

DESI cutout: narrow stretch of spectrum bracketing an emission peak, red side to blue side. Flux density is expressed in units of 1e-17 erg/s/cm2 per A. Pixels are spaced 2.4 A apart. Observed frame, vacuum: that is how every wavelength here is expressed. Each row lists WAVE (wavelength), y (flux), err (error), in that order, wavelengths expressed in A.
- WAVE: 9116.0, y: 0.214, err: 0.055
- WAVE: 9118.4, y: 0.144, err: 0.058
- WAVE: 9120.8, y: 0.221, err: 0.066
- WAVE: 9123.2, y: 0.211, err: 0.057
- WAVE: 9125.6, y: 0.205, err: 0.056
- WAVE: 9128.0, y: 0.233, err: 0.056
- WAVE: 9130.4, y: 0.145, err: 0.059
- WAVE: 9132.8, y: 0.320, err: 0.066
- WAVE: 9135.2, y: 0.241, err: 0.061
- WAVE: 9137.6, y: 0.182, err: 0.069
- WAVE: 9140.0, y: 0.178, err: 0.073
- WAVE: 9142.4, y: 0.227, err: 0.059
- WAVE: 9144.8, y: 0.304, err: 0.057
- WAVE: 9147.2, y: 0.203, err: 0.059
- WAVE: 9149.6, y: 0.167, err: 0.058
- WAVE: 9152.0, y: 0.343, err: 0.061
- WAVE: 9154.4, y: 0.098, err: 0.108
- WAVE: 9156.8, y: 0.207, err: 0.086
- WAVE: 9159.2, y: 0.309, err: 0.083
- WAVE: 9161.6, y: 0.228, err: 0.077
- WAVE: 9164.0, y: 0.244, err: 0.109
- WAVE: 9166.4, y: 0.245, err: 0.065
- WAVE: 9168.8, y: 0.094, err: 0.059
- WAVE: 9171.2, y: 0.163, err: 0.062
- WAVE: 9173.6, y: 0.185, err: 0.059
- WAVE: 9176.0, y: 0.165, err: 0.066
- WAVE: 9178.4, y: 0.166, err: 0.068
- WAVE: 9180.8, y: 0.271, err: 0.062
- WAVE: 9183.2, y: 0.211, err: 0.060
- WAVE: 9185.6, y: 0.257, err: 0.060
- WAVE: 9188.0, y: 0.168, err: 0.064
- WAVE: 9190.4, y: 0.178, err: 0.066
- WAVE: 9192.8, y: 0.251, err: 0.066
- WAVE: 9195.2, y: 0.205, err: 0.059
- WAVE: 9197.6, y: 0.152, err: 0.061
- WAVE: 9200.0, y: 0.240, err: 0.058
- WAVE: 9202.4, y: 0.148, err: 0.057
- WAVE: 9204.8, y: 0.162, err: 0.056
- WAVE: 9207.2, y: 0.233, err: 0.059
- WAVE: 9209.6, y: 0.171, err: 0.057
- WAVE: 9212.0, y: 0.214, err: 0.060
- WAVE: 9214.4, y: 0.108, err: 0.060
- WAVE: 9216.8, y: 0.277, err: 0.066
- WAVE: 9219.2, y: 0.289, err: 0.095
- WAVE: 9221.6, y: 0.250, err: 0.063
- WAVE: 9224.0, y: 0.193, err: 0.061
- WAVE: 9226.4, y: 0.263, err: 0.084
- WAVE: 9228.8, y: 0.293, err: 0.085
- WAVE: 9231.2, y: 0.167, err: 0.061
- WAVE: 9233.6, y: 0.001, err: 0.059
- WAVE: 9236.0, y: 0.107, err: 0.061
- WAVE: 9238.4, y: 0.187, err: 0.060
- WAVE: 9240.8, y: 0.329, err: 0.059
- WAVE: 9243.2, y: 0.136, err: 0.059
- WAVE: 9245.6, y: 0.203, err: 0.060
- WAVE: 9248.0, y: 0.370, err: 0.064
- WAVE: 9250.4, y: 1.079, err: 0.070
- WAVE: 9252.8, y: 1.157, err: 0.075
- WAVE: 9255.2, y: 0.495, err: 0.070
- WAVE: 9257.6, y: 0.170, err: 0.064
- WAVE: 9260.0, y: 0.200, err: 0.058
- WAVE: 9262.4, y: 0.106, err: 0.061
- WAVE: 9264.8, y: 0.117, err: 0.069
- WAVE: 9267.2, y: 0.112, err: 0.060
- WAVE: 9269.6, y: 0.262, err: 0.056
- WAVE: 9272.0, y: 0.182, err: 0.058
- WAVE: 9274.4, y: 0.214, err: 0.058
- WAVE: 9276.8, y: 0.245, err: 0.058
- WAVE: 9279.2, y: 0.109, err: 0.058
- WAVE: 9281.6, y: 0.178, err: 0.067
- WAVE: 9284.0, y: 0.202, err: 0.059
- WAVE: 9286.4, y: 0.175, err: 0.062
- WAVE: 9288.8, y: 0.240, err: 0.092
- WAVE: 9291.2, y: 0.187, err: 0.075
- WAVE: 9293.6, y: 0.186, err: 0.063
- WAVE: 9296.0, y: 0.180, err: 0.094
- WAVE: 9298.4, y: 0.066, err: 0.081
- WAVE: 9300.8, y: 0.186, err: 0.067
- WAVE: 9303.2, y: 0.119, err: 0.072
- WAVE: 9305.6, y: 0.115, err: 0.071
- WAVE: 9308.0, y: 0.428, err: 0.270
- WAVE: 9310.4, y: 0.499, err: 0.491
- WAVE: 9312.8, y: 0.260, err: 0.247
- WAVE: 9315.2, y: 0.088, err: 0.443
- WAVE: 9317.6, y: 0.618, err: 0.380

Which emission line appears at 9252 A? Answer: Hbeta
